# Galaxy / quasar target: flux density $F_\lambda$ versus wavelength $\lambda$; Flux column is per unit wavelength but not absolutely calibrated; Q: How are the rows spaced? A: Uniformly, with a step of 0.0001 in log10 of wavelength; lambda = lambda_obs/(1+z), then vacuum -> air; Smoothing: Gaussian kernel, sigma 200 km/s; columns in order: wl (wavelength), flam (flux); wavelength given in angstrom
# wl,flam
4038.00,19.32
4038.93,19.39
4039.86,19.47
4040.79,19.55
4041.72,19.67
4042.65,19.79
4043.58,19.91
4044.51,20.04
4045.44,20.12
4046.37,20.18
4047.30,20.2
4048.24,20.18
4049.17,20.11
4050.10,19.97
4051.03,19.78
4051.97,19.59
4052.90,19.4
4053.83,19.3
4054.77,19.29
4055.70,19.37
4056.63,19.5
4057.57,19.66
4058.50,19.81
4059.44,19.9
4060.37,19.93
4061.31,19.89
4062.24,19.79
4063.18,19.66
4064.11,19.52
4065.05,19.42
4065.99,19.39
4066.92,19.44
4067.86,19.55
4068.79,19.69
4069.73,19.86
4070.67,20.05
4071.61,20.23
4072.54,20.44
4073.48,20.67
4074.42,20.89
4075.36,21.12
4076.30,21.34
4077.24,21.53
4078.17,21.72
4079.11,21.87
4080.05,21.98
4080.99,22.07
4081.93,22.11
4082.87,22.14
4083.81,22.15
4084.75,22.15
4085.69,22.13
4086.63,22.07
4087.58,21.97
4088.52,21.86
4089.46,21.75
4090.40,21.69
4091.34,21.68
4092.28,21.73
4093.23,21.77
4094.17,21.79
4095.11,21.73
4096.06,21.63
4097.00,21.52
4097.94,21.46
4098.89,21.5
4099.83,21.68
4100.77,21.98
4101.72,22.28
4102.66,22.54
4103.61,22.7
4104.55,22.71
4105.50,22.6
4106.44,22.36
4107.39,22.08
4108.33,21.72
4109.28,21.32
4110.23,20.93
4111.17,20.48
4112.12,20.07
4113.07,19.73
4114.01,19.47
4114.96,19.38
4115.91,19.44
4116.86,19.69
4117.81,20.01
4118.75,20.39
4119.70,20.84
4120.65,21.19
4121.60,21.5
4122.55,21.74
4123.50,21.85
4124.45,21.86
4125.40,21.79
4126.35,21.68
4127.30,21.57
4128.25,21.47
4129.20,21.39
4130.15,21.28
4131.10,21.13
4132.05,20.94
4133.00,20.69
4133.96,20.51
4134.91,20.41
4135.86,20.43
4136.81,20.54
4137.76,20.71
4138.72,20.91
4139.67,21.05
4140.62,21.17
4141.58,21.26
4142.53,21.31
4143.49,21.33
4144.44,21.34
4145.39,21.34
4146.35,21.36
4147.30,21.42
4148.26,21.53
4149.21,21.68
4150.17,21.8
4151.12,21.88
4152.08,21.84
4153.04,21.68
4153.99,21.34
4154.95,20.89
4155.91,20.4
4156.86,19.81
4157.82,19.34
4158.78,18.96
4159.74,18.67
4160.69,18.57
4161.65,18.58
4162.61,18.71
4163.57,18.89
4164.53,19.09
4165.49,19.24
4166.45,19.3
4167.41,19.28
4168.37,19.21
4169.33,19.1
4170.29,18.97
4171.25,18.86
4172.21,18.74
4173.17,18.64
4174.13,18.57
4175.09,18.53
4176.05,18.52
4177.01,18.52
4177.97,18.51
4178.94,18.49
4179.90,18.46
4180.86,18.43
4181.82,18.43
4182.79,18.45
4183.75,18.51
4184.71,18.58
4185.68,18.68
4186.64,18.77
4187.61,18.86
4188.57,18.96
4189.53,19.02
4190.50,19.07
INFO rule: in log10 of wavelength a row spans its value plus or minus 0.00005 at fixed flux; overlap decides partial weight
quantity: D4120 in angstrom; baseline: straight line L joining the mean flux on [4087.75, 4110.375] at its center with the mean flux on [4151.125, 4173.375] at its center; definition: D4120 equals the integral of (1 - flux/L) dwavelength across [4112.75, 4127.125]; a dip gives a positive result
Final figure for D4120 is 0.3 angstrom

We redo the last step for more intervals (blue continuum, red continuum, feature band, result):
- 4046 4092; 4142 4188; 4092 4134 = -2.4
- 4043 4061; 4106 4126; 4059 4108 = -2.3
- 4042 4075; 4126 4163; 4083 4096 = -1.1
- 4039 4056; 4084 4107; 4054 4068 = 0.5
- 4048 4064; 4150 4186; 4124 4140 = -1.4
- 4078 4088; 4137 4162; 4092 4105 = -0.1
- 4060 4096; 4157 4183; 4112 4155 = -3.0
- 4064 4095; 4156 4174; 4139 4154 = -1.5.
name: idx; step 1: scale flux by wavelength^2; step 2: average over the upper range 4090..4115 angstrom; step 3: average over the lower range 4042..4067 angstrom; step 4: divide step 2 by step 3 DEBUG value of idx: 1.1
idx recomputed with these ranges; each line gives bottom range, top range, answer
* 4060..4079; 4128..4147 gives 1.07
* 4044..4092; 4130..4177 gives 1.02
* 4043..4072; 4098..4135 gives 1.10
